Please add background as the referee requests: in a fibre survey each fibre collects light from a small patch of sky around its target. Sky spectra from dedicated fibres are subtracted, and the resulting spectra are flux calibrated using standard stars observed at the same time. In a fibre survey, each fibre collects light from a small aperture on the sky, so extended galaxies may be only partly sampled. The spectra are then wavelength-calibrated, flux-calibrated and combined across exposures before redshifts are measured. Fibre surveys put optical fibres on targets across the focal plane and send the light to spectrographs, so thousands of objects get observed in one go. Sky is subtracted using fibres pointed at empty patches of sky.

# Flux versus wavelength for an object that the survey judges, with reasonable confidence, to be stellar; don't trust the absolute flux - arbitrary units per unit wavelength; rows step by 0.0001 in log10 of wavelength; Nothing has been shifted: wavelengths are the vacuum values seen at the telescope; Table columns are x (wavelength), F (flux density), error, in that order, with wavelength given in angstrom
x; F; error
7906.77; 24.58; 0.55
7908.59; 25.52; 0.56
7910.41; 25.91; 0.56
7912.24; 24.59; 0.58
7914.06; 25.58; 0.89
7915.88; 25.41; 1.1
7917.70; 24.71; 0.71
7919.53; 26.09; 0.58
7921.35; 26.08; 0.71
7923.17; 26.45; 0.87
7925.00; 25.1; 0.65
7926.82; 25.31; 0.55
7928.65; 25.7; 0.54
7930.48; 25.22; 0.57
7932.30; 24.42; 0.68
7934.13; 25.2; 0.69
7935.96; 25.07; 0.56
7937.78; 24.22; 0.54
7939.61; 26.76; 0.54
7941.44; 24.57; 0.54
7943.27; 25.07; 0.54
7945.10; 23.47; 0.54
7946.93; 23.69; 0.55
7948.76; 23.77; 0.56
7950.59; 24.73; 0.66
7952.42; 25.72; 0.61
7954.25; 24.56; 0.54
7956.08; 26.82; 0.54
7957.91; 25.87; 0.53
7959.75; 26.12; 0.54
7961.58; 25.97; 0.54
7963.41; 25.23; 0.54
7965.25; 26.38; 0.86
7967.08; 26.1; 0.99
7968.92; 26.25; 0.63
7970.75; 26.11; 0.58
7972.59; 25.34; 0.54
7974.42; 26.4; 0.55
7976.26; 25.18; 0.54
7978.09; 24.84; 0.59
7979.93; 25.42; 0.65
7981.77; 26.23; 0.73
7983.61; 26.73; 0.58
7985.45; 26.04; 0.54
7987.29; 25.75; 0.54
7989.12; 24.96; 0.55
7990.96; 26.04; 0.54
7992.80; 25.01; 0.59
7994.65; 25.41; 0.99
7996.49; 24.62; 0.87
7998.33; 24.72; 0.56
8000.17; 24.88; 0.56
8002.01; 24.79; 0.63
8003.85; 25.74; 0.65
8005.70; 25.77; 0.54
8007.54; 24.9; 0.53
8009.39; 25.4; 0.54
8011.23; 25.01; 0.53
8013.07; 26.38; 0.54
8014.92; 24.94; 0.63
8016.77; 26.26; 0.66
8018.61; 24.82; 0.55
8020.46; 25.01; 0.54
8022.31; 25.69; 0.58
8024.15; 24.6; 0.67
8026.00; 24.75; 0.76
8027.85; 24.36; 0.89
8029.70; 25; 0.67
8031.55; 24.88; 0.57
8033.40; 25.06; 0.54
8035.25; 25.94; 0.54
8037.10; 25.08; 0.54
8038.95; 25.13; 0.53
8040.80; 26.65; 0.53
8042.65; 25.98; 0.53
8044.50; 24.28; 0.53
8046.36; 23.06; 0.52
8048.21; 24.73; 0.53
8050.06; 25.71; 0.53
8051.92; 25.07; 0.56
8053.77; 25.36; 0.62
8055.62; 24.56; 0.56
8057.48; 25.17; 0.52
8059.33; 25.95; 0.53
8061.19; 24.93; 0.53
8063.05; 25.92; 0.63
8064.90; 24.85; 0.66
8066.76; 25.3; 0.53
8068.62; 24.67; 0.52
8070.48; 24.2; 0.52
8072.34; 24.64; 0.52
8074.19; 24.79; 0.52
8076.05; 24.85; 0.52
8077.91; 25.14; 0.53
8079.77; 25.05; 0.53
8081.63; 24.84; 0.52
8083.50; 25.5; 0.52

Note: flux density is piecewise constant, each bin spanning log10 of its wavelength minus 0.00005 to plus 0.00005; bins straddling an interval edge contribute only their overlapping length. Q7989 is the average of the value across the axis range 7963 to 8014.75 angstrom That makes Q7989 25.6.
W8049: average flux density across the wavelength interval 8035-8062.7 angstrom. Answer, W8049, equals 25.2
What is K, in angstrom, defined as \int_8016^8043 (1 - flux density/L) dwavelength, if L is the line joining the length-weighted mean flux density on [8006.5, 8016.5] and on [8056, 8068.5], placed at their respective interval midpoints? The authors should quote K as 0.1 angstrom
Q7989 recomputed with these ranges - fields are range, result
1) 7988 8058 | 25.2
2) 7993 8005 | 25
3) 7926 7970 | 25.3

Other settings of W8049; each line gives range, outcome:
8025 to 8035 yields 24.9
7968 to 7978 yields 25.8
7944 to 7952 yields 24.1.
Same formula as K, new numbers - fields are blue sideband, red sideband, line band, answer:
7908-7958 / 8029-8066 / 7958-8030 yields -0.84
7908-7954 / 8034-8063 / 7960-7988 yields -0.81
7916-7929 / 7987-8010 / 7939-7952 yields 0.47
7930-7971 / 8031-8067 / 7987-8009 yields 0.02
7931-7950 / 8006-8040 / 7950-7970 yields -0.84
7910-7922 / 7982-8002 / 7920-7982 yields 0.10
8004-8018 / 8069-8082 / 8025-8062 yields 0.10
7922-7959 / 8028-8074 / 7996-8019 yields -0.17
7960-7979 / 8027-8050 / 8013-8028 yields 0.04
